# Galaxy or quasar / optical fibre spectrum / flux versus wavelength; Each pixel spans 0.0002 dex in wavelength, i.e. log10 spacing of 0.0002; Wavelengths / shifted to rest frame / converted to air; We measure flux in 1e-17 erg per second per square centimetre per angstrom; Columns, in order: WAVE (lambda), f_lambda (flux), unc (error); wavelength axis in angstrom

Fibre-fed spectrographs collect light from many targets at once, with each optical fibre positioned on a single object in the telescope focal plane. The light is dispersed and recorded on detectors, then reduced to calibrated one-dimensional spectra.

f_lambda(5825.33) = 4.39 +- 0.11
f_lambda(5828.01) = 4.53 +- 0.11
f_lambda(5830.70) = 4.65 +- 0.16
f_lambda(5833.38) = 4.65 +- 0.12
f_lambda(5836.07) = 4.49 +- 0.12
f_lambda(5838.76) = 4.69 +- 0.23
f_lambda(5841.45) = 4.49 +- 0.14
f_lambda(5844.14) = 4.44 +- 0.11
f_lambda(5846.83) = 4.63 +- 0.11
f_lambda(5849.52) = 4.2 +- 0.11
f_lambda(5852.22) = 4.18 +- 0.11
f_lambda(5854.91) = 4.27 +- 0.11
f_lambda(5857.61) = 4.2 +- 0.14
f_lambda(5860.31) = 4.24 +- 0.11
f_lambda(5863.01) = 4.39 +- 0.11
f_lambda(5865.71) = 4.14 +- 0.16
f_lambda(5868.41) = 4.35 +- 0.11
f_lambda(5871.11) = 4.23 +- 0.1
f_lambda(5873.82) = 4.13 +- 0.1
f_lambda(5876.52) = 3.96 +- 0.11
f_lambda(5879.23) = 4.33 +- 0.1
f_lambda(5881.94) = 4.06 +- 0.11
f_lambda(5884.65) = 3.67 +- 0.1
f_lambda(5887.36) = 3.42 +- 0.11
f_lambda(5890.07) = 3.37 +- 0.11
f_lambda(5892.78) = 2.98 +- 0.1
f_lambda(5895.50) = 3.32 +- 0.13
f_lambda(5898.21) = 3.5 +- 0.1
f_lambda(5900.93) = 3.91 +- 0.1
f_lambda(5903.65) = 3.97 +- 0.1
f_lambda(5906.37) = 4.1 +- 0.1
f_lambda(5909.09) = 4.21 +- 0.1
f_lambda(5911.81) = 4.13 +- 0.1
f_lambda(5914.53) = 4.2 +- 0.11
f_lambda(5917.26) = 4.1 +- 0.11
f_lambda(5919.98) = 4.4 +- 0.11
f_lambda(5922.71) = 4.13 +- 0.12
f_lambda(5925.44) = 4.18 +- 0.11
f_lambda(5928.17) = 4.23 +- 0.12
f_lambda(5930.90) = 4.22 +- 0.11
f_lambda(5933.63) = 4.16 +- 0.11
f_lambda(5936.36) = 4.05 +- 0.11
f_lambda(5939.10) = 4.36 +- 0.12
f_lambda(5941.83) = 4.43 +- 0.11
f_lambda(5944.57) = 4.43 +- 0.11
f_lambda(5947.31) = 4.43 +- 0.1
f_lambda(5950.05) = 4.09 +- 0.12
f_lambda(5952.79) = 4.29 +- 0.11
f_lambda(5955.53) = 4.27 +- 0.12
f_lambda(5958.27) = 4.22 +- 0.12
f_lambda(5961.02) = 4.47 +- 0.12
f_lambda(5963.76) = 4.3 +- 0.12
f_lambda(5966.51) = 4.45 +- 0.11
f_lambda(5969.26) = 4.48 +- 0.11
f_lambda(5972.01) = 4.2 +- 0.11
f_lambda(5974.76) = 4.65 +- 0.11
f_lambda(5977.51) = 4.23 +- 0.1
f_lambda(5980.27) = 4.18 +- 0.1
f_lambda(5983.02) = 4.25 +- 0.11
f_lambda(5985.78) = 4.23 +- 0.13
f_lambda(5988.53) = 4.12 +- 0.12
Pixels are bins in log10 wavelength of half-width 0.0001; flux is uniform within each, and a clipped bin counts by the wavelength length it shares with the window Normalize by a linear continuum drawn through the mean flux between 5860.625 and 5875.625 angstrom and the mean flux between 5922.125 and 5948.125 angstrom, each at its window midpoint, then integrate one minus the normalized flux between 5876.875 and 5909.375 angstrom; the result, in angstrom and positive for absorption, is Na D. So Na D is 4.0 angstrom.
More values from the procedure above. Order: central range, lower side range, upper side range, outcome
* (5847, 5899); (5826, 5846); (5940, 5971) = 6.2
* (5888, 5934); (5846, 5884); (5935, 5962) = 3.6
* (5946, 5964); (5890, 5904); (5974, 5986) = -1.1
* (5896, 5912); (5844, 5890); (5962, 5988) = 1.1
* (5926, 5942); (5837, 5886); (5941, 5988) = 0.3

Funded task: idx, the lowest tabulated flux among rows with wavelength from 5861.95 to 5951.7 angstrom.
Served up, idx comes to 2.98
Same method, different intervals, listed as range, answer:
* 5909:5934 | 4.1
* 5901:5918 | 3.97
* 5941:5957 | 4.09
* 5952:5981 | 4.18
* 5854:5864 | 4.2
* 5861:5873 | 4.14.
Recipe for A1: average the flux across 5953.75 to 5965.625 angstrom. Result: 4.32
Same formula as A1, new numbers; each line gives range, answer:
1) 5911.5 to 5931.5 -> 4.2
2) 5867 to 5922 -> 3.92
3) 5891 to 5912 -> 3.74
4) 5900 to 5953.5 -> 4.2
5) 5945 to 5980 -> 4.34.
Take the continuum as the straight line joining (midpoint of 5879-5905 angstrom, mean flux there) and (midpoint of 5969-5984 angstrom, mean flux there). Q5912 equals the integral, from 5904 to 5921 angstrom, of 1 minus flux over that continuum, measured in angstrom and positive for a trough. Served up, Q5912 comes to -1.7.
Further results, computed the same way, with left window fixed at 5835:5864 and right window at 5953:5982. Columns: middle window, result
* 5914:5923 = 0.3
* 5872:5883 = 0.6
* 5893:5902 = 1.8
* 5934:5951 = 0.2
